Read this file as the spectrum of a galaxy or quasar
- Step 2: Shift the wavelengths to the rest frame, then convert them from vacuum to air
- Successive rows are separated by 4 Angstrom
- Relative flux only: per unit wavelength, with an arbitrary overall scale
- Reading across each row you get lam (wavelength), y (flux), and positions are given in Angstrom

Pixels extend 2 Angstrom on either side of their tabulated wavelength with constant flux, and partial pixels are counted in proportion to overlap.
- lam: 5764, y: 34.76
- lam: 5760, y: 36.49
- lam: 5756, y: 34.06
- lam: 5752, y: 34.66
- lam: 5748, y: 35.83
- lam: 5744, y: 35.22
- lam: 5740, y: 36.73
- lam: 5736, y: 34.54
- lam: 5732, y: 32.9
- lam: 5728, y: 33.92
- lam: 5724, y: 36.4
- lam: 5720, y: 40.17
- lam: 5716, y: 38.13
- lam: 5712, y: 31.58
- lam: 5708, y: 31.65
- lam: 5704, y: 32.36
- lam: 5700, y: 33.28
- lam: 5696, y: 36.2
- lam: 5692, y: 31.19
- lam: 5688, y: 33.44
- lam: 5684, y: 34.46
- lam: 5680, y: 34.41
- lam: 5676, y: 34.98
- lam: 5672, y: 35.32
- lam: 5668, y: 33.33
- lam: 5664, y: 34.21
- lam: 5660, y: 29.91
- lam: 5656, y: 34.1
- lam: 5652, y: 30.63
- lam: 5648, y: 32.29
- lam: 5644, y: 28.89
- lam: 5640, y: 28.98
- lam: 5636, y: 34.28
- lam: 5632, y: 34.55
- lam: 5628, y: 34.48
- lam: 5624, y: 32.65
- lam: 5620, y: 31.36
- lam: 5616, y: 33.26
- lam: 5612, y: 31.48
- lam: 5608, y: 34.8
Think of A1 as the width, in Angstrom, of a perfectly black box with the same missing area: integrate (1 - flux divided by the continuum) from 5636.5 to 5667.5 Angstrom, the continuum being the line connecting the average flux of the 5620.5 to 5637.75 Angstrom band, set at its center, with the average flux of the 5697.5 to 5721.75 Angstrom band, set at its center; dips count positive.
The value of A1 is 2.2 Angstrom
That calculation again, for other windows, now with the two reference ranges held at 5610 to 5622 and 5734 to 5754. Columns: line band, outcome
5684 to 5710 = 0.8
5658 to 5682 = -0.2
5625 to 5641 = -0.4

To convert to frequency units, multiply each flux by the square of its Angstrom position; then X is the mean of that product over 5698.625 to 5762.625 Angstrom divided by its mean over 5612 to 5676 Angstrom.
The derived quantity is 1.10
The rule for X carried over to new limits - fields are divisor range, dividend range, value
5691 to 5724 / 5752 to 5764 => 1.03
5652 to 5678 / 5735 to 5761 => 1.09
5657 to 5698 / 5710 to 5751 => 1.07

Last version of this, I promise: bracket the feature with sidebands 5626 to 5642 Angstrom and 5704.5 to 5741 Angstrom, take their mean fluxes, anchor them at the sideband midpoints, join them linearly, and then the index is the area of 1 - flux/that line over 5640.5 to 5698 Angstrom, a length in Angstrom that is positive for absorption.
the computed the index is 1.4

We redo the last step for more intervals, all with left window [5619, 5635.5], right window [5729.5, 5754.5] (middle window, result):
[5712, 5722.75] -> -0.9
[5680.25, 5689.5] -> 0.0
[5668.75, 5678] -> -0.2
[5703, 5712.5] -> 0.7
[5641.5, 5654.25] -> 1.2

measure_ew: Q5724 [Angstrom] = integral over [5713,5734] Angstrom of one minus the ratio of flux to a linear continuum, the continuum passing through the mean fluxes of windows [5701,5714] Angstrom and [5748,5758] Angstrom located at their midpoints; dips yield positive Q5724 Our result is -2.0 Angstrom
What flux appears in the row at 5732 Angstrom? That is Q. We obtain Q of 32.9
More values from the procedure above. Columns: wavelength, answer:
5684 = 34.46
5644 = 28.89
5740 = 36.73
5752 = 34.66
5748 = 35.83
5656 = 34.1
